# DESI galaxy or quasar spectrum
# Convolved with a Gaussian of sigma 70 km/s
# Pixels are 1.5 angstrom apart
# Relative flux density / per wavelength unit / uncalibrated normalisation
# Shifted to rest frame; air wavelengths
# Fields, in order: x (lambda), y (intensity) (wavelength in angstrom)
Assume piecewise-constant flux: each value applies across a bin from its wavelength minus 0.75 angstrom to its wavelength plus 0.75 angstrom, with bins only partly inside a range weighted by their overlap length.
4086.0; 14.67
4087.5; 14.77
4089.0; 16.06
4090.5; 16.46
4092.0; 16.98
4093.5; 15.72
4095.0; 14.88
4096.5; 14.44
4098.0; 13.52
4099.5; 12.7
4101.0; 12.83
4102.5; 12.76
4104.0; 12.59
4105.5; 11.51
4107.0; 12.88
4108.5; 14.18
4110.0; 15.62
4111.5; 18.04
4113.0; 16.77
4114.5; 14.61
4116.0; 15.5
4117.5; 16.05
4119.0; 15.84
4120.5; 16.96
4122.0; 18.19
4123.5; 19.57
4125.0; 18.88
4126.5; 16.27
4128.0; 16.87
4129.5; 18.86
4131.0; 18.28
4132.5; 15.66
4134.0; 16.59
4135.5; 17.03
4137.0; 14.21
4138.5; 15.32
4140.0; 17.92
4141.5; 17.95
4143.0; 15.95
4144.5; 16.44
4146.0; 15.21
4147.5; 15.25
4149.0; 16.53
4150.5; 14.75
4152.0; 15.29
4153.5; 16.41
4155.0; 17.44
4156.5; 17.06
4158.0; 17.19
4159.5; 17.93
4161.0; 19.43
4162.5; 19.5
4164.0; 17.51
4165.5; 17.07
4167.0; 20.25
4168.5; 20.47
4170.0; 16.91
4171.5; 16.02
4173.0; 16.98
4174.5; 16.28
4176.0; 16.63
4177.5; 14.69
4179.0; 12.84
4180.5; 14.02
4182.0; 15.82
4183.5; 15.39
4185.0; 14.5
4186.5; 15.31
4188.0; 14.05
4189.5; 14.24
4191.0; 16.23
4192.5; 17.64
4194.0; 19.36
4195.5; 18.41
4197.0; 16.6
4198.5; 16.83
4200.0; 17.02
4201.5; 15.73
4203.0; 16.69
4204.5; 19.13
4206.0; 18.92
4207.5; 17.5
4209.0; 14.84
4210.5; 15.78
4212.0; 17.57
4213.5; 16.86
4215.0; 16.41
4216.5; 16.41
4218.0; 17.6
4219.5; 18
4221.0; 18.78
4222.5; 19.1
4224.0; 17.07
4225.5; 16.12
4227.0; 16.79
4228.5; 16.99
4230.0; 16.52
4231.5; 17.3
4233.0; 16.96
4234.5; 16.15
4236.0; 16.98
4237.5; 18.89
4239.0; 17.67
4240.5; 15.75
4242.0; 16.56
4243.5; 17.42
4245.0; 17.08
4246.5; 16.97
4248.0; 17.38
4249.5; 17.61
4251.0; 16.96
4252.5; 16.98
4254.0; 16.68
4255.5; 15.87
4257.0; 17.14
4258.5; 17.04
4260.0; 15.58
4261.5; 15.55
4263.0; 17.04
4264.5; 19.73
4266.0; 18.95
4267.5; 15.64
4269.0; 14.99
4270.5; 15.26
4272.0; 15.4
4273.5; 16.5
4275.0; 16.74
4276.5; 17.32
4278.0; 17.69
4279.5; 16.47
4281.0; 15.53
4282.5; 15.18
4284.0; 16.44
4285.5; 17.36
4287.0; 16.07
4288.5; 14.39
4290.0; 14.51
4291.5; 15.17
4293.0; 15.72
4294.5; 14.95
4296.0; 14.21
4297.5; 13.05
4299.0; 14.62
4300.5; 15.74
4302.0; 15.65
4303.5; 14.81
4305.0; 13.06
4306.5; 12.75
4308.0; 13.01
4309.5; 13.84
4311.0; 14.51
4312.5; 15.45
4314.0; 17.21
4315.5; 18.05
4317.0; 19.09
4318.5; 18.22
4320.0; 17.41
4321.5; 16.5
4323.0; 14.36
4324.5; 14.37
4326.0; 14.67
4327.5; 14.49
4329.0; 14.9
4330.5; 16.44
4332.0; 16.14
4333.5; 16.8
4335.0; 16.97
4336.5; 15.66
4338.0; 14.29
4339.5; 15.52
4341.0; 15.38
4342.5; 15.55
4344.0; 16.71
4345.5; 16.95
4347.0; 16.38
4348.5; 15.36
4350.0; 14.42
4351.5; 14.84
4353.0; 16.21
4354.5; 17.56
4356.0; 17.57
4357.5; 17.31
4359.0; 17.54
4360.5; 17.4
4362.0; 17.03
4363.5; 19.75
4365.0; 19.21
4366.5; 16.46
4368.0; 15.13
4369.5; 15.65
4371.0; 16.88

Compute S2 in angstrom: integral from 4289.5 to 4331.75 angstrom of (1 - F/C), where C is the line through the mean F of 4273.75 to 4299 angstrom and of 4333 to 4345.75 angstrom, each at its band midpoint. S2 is 1.41 angstrom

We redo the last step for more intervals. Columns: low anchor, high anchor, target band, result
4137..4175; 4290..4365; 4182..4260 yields -1.5 angstrom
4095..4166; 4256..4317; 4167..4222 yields -2.3 angstrom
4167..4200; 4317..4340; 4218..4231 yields -1.0 angstrom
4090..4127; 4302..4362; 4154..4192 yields -2.6 angstrom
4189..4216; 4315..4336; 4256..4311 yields 3.0 angstrom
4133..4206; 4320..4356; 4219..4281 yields -2.9 angstrom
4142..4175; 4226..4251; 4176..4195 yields 1.8 angstrom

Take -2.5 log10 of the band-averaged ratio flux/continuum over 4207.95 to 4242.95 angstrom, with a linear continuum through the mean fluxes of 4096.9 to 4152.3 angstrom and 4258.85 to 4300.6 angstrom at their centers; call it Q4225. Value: -0.075 mag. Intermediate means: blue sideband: 15.8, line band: 17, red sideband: 15.9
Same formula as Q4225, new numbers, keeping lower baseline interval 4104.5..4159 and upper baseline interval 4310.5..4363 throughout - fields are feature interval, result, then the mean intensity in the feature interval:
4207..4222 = -0.048 mag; 17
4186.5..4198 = -0.019 mag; 16.6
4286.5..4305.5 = 0.103 mag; 14.8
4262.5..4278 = -0.036 mag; 16.8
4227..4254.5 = -0.051 mag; 17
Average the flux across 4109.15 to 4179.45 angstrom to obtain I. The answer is 16.8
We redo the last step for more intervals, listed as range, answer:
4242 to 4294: 16.5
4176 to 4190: 14.7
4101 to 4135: 16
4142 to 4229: 16.8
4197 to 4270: 17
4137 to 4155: 16.1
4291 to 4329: 15.2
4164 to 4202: 16.4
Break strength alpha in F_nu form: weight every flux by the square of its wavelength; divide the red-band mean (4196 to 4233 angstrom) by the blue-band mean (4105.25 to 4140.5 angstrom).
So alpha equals 1.09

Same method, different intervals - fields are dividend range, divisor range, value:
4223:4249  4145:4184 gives 1.06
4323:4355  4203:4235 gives 0.96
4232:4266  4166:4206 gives 1.06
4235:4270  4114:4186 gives 1.07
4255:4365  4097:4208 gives 1.06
